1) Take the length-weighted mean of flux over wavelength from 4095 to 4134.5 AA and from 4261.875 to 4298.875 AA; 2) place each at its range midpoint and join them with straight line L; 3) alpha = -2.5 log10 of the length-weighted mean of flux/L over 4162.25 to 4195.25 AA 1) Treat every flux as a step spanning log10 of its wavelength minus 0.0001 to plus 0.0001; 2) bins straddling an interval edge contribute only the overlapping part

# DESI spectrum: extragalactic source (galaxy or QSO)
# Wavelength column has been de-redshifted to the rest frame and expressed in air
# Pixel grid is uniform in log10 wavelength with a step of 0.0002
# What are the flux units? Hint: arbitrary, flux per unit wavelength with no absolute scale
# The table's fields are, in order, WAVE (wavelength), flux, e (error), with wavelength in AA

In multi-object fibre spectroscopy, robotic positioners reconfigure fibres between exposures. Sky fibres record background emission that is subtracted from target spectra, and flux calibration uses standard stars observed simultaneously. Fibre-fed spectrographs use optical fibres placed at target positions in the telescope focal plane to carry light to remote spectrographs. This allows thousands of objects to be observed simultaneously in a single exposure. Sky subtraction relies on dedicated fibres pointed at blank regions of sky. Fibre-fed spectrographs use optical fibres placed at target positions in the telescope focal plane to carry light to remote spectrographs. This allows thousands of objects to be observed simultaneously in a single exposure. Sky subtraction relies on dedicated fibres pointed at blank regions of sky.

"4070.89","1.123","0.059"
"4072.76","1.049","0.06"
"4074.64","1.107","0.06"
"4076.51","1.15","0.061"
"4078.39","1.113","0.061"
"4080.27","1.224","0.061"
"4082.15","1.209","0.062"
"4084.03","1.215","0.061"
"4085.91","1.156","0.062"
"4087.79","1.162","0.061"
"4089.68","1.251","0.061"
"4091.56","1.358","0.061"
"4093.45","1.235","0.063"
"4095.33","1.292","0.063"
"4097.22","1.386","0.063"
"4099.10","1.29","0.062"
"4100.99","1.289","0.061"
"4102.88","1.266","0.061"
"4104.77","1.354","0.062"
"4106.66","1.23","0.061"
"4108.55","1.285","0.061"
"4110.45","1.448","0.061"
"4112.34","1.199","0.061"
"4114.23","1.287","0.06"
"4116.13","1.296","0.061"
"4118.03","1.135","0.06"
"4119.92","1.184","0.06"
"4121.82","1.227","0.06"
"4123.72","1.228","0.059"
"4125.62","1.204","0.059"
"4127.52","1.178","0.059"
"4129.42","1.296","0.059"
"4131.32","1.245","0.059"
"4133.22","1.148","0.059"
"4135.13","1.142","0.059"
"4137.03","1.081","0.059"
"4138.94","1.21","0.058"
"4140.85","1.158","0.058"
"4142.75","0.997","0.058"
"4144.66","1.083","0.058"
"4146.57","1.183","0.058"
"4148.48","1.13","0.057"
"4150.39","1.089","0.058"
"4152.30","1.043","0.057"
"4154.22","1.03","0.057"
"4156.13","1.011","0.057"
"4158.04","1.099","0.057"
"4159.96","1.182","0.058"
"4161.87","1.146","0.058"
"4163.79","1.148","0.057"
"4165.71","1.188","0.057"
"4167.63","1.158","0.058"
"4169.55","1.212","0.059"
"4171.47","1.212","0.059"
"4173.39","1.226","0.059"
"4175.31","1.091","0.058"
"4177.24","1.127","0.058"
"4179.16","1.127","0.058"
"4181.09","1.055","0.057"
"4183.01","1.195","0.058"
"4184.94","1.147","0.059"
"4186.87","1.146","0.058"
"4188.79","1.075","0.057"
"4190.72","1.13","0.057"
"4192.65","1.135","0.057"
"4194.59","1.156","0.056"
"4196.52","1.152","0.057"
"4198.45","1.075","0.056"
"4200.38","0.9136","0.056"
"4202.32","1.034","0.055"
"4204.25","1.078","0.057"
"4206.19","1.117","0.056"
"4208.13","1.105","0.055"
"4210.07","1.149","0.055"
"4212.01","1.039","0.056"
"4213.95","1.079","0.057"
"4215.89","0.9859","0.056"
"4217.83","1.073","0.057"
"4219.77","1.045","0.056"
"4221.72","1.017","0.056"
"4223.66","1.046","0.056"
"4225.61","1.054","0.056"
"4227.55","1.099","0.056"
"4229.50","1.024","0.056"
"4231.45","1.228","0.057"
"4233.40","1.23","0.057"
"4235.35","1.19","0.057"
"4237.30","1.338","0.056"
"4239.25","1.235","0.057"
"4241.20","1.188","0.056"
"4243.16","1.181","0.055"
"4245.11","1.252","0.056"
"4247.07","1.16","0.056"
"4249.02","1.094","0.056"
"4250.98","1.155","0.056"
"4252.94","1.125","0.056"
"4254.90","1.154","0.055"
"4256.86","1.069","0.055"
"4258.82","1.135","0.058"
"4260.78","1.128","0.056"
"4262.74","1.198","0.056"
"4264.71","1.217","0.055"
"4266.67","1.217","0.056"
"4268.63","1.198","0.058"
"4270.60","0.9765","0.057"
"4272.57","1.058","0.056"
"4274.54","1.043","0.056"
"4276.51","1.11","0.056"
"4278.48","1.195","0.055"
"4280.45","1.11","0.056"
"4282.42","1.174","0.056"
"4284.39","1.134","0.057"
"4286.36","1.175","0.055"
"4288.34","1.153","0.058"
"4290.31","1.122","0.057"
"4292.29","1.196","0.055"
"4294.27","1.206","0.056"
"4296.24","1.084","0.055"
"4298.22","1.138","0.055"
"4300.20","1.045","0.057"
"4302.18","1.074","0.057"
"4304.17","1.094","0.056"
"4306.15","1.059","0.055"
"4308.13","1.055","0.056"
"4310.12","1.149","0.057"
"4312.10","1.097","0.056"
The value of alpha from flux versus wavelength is 0.06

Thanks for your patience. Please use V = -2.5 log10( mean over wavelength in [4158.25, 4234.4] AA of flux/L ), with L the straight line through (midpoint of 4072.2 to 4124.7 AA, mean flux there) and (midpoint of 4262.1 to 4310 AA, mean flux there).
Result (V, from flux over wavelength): 0.06 mag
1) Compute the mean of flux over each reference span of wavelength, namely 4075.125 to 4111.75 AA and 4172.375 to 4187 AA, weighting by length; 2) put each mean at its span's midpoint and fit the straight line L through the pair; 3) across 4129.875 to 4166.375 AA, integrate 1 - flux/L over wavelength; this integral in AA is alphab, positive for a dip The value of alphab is 1.8 AA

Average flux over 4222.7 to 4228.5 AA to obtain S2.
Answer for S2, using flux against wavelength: 1.07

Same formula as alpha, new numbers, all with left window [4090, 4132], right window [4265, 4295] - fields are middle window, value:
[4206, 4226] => 0.12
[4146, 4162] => 0.13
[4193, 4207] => 0.12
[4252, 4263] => 0.02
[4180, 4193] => 0.08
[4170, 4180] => 0.05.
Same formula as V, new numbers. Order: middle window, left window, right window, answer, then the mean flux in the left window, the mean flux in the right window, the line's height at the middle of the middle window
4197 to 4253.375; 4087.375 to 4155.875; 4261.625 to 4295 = 0.05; 1.21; 1.15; 1.17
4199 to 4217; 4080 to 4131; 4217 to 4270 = 0.12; 1.26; 1.15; 1.18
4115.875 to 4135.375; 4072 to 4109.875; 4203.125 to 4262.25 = 0.00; 1.23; 1.13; 1.21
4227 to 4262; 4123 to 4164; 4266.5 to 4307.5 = -0.04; 1.14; 1.12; 1.12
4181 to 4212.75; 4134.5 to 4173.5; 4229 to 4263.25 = 0.05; 1.13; 1.17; 1.15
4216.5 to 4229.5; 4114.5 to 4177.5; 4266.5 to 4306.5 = 0.08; 1.16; 1.12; 1.14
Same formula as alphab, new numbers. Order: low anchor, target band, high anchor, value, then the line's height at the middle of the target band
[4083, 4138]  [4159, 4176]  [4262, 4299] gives 0.48 AA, 1.21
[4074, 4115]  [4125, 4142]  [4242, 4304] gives 0.62 AA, 1.23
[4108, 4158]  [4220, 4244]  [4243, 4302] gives -0.02 AA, 1.15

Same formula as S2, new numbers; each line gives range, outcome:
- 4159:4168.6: 1.16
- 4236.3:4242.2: 1.25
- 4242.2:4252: 1.17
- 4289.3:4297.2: 1.15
